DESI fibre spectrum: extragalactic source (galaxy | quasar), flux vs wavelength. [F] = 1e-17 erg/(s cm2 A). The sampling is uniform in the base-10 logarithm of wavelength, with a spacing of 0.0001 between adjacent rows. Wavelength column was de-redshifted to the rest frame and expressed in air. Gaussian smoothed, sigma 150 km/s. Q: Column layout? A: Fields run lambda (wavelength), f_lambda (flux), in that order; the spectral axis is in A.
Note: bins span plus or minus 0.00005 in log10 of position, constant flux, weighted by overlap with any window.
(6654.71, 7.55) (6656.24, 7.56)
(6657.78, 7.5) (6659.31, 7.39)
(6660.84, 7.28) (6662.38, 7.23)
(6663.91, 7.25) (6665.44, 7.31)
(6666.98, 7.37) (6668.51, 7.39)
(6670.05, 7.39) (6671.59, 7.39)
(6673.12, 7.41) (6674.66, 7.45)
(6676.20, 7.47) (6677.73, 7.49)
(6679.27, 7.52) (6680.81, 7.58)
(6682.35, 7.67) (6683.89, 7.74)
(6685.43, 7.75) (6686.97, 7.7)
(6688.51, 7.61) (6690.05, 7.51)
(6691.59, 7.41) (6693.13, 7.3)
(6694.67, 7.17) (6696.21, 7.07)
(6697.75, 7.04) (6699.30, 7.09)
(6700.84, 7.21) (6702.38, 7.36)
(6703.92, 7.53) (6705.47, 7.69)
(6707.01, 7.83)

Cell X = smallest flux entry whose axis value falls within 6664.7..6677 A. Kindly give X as 7.31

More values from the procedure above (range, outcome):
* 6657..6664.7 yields 7.23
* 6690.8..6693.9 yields 7.3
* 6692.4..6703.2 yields 7.04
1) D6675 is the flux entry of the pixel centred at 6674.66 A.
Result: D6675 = 7.45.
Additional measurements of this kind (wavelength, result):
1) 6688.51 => 7.61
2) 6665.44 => 7.31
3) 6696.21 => 7.07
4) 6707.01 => 7.83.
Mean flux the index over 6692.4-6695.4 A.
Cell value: 7.24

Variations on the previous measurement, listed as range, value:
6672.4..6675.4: 7.42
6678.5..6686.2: 7.65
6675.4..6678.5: 7.49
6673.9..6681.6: 7.5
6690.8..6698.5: 7.21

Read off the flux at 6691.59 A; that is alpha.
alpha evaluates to 7.41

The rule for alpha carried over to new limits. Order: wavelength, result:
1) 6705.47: 7.69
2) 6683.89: 7.74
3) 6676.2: 7.47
